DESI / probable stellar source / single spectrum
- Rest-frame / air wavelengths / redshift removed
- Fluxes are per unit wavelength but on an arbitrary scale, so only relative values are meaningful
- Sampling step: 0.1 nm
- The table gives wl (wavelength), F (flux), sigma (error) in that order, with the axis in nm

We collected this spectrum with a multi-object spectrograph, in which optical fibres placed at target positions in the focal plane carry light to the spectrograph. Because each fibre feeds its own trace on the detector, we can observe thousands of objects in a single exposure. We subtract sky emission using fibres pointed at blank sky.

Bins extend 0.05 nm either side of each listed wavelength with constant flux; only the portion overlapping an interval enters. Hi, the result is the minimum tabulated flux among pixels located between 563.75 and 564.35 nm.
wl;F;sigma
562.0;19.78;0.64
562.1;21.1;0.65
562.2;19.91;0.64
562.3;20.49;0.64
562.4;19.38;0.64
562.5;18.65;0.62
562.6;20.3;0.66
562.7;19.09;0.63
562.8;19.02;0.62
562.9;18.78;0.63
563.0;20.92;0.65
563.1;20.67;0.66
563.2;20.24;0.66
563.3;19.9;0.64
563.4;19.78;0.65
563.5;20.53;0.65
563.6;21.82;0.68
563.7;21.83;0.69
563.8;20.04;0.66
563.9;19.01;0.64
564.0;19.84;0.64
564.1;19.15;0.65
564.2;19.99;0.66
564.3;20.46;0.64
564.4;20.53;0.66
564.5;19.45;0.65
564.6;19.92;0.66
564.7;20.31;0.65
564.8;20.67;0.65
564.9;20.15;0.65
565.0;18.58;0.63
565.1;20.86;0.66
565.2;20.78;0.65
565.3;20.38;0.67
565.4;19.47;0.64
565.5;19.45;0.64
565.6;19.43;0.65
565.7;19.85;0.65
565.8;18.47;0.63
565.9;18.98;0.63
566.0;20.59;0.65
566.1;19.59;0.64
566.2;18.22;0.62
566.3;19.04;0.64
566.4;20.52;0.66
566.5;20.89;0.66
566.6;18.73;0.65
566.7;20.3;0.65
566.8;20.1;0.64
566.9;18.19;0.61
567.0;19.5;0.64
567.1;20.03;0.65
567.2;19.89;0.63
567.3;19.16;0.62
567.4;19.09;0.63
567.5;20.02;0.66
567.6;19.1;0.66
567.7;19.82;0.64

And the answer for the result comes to 19.01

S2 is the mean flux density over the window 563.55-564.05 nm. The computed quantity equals 20.5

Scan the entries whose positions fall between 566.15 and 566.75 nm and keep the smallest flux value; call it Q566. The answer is 18.22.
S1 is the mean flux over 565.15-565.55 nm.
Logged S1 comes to 20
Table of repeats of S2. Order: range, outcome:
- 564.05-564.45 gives 20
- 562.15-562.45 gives 19.9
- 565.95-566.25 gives 19.5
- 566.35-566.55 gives 20.7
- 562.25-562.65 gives 19.7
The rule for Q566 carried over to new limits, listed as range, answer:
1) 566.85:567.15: 18.19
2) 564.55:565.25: 18.58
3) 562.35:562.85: 18.65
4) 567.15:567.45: 19.09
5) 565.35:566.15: 18.47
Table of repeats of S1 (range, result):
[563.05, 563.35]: 20.3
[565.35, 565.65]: 19.4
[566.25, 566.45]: 19.8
